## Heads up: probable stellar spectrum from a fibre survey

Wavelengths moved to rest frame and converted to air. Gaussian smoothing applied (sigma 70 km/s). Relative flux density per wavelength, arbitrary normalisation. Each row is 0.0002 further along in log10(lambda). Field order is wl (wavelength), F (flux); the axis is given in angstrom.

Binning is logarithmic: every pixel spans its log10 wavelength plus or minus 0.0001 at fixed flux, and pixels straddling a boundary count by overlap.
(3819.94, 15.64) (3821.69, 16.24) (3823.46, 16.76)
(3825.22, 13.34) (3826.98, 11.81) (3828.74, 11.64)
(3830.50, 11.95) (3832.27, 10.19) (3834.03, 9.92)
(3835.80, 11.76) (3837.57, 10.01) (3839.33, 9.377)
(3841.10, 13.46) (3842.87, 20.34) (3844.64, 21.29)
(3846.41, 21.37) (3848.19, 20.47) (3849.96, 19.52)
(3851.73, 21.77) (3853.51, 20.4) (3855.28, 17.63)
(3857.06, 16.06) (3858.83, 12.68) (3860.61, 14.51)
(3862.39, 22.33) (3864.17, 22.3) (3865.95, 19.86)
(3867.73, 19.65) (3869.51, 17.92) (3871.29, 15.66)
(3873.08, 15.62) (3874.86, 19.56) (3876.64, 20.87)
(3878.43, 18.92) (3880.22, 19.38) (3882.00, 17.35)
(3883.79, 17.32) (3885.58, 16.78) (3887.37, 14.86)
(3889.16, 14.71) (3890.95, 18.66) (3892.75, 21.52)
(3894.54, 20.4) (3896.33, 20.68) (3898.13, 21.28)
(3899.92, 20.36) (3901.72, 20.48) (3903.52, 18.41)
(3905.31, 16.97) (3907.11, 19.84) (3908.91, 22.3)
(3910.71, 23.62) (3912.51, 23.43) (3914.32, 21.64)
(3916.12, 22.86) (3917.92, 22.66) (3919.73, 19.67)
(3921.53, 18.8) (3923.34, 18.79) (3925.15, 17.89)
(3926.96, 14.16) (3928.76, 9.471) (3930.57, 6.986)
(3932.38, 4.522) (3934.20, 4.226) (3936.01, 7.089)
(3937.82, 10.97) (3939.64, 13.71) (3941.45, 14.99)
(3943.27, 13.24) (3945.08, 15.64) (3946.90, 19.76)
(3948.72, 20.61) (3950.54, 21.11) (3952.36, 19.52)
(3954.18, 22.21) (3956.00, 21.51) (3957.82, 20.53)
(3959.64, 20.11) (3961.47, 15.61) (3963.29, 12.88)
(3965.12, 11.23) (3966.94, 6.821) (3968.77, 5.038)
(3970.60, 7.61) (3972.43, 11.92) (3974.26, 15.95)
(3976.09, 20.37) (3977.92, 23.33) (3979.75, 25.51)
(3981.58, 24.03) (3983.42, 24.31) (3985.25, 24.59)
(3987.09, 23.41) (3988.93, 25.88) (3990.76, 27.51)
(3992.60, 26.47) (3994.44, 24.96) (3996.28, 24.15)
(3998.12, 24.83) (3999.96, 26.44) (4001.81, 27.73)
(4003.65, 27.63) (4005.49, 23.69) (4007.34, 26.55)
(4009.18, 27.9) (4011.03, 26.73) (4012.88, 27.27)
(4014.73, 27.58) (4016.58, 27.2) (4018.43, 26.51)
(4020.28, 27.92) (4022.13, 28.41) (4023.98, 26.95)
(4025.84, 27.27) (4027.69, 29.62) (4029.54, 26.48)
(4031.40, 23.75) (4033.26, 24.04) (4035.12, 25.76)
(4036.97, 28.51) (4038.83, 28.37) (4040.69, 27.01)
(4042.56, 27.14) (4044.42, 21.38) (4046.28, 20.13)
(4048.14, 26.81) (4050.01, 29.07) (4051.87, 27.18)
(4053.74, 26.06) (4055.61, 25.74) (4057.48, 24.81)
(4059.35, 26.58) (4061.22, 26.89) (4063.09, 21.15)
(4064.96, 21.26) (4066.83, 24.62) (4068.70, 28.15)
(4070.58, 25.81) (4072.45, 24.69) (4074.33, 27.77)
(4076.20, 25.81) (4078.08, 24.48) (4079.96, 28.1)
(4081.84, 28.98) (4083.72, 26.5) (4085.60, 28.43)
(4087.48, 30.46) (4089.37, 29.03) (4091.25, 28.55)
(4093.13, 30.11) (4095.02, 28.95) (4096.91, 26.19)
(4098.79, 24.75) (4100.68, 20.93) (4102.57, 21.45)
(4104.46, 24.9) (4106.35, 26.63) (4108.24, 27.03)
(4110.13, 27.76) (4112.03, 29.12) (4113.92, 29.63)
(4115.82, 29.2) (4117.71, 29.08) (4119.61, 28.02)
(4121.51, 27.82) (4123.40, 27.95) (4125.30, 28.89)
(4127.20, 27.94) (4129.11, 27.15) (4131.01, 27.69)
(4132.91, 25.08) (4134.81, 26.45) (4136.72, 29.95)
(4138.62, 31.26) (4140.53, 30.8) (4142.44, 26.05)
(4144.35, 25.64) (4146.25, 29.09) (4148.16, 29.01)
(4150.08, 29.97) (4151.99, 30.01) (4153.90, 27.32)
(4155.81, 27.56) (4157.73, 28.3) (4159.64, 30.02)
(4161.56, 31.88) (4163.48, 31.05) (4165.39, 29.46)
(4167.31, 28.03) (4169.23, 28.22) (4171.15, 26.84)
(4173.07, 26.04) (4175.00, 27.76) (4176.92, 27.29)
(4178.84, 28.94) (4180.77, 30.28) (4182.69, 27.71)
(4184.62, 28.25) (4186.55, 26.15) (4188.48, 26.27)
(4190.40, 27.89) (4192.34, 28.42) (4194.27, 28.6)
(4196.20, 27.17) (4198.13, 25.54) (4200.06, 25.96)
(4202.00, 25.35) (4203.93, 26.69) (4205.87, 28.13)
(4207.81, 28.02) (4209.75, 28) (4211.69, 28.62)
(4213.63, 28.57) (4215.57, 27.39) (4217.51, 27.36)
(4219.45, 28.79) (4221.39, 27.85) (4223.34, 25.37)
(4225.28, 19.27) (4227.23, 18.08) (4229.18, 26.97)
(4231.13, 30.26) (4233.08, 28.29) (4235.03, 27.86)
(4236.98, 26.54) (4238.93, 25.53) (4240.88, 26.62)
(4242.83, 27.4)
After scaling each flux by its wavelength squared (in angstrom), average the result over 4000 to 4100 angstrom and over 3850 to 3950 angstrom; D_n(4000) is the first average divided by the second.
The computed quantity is 1.64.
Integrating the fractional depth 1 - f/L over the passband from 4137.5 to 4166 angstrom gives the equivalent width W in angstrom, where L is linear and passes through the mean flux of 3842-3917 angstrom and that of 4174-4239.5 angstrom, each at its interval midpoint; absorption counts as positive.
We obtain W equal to -3.8 angstrom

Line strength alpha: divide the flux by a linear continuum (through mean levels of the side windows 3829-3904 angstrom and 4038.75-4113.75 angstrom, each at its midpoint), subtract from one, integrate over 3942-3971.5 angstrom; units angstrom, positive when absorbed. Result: 7.46 angstrom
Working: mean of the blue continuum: 17.5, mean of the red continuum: 26.2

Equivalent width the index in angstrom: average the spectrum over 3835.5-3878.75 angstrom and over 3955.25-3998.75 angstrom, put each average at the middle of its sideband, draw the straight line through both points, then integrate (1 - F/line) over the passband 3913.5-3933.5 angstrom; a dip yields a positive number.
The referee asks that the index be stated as 2.9 angstrom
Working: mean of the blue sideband 17.8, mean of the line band 16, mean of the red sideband 19.5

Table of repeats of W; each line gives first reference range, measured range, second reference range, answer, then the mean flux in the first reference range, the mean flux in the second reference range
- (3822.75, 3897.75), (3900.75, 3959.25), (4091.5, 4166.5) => 7.7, 17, 28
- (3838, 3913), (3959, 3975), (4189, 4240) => 7.0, 18.7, 26.8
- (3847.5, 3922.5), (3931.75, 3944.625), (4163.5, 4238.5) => 6.5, 19.3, 27.2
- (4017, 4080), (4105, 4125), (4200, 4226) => -1.4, 26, 26.9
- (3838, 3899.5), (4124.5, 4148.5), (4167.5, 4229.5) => -2.6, 18.3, 26.9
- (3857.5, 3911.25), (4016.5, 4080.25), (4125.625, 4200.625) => -4.6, 18.8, 28.1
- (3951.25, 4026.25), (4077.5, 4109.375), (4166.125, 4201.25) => -2.2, 22.3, 27.5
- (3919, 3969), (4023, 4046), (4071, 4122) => -4.3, 14.7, 27.2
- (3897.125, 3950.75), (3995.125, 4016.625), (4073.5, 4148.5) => -4.9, 16.8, 27.6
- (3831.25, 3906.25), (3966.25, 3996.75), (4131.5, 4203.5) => 2.2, 17.7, 28.1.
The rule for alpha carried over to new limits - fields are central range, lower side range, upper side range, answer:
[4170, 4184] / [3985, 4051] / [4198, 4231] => -0.8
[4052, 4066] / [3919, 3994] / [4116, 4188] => -1.2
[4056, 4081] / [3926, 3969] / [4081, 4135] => -1.4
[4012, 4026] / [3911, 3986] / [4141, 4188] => -4.8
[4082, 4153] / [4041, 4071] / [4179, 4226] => -4.7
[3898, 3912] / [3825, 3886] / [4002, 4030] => -0.3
